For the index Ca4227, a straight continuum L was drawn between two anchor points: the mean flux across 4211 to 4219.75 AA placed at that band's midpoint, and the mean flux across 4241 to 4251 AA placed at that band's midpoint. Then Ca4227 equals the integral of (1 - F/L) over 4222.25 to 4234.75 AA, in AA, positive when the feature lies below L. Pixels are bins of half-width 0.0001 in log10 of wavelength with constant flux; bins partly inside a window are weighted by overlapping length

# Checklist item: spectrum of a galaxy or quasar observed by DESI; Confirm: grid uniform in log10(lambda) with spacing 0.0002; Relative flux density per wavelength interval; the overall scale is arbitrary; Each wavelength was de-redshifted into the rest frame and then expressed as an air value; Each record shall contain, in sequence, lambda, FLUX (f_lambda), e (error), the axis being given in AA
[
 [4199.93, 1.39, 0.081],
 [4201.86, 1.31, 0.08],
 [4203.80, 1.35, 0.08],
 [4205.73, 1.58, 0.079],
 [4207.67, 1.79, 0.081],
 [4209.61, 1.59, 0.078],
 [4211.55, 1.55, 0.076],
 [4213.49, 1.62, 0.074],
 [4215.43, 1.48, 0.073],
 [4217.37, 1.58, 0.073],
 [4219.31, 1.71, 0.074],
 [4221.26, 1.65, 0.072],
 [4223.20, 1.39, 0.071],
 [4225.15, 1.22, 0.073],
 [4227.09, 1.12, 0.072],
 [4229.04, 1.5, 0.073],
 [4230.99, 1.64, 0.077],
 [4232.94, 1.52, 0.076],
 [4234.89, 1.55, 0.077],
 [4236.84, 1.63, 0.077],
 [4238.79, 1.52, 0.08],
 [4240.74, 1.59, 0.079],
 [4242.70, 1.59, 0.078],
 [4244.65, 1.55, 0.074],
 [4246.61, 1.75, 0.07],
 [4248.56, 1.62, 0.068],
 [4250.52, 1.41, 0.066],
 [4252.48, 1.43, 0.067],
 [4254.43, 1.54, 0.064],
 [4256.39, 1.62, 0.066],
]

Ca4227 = 1.4 AA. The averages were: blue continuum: 1.58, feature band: 1.41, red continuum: 1.59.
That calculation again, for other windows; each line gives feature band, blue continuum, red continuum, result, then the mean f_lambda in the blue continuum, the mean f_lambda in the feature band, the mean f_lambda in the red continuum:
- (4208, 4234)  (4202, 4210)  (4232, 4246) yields 0.75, 1.55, 1.51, 1.57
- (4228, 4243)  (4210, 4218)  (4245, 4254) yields -0.09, 1.56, 1.56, 1.55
